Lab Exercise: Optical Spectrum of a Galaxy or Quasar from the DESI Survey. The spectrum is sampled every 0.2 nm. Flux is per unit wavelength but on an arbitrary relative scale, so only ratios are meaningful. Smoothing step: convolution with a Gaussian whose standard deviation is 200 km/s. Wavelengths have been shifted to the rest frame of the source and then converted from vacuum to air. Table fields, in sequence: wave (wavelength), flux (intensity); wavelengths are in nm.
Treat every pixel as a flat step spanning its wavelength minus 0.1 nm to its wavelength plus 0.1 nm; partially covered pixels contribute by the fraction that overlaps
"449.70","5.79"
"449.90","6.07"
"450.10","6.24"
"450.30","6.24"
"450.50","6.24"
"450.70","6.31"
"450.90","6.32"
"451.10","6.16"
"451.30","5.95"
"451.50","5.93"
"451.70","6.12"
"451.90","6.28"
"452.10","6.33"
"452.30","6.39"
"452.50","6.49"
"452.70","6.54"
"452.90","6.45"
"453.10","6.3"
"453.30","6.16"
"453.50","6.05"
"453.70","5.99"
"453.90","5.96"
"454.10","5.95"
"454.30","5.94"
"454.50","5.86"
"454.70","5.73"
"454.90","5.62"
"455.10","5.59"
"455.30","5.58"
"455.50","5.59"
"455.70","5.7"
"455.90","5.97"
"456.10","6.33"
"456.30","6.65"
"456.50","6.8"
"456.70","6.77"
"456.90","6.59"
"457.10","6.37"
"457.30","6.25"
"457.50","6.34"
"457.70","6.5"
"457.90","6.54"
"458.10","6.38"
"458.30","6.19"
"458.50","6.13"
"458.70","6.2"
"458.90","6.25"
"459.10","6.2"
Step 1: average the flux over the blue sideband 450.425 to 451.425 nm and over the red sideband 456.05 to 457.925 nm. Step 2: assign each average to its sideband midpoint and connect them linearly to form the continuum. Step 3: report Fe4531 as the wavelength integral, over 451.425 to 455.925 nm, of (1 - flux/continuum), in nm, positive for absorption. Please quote 0.22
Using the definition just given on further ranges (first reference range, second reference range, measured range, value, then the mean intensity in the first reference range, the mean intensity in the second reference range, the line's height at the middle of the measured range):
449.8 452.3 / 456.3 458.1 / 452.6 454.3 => 0.042 nm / 6.19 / 6.52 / 6.32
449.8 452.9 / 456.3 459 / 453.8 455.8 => 0.186 nm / 6.25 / 6.42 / 6.34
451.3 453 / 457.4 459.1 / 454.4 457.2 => 0.098 nm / 6.29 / 6.31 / 6.3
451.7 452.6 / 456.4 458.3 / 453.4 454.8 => 0.103 nm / 6.34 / 6.49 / 6.4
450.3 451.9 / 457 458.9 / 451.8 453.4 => -0.044 nm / 6.16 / 6.32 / 6.2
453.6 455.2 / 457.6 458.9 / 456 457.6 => -0.099 nm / 5.83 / 6.32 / 6.13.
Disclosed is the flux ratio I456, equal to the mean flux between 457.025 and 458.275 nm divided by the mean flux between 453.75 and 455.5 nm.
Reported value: 1.1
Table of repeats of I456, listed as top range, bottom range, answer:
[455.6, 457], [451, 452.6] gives 1.03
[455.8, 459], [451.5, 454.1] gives 1.03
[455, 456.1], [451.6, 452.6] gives 0.91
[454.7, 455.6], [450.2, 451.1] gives 0.90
